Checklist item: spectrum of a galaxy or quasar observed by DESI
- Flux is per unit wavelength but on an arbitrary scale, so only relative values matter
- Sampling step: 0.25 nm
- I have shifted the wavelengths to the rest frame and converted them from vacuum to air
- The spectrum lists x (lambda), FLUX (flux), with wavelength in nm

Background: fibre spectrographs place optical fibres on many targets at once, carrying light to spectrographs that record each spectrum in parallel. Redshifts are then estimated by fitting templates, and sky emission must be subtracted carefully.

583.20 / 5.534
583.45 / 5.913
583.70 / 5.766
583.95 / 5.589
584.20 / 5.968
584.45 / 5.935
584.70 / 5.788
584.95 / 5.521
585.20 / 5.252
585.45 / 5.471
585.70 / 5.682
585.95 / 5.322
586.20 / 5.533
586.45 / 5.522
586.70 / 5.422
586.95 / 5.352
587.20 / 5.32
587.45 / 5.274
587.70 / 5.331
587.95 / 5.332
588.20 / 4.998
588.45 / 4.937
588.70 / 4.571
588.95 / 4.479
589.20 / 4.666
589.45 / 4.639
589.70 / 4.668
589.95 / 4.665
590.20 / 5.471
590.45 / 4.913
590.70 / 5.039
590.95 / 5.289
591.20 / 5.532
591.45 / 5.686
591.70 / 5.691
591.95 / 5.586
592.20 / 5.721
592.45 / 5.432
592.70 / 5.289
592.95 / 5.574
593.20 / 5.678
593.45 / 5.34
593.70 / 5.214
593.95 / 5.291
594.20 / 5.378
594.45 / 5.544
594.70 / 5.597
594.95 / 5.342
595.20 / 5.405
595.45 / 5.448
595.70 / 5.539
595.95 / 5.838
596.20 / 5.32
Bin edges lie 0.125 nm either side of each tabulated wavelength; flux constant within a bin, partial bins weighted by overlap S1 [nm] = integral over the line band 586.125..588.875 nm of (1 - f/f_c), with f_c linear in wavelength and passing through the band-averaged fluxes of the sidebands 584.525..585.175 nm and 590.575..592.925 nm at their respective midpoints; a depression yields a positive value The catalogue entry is 0.17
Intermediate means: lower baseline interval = 5.61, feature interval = 5.22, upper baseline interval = 5.48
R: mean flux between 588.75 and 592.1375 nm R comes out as 5.1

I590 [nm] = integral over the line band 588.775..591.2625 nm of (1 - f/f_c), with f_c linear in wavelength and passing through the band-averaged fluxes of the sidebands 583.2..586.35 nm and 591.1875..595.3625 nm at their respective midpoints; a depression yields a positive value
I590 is 0.28 nm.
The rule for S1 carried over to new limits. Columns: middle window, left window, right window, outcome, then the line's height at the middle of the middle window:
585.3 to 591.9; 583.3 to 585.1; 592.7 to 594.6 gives 0.49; 5.61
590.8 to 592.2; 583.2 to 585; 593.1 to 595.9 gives -0.01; 5.54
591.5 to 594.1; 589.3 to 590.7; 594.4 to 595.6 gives -0.14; 5.21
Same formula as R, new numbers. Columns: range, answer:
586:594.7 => 5.25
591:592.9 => 5.55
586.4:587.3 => 5.4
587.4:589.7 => 4.89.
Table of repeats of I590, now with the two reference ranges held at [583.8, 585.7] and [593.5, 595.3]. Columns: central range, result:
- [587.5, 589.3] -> 0.205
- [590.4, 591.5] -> 0.039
